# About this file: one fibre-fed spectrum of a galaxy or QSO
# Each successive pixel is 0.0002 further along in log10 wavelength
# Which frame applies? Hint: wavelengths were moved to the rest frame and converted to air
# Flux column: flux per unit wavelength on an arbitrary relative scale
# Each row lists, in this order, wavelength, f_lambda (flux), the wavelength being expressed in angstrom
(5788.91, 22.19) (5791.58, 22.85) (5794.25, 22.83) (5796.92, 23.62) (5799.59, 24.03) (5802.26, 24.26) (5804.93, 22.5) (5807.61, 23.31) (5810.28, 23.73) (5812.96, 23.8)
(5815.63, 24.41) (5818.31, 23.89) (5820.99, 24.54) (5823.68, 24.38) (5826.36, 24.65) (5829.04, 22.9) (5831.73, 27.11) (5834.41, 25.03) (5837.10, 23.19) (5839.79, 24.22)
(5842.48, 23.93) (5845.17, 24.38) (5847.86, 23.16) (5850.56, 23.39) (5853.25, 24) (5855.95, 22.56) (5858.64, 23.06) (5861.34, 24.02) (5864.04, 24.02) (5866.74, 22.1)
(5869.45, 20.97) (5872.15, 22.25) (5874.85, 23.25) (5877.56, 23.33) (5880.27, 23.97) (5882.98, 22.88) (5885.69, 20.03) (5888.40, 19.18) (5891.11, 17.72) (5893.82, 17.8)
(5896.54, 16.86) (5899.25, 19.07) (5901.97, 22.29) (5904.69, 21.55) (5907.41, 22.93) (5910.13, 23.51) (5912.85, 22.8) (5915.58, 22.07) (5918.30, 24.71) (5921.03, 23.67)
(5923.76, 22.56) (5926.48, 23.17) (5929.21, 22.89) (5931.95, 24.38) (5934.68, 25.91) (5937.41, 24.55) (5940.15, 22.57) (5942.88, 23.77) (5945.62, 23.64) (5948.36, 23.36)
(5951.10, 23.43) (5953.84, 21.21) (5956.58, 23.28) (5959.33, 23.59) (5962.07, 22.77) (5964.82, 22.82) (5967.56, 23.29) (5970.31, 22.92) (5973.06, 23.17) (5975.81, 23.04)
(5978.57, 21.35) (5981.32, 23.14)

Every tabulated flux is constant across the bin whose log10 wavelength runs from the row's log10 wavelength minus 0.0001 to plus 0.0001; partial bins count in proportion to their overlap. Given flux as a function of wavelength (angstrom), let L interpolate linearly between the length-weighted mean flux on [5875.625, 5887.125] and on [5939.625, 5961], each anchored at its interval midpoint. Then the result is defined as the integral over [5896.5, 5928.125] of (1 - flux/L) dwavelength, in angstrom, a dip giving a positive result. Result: 0.67 angstrom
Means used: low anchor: 22.5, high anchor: 23.1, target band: 22.3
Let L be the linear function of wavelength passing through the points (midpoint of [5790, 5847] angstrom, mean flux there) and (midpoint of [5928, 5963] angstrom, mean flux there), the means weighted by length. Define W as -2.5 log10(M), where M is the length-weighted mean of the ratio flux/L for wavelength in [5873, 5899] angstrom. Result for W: 0.16 mag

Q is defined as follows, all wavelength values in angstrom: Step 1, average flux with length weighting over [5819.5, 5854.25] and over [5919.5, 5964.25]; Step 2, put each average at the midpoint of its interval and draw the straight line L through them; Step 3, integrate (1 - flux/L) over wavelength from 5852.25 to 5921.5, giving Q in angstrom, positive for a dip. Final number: 5.6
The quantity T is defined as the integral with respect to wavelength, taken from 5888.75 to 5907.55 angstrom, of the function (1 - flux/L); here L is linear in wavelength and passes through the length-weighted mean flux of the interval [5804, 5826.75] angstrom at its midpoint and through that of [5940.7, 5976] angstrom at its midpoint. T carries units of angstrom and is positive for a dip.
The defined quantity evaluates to 3.1 angstrom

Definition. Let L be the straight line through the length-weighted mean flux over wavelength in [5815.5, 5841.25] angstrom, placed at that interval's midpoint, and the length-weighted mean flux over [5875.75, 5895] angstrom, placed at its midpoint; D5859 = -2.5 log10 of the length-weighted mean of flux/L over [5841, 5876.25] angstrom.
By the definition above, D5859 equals -0.03 mag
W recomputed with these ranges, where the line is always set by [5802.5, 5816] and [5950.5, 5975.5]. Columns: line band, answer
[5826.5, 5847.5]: -0.041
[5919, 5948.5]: -0.031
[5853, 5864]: -0.003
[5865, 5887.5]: 0.047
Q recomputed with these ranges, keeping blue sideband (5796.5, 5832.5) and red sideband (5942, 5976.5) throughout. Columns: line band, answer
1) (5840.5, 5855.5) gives 0.07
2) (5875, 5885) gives 0.20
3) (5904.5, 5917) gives 0.39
